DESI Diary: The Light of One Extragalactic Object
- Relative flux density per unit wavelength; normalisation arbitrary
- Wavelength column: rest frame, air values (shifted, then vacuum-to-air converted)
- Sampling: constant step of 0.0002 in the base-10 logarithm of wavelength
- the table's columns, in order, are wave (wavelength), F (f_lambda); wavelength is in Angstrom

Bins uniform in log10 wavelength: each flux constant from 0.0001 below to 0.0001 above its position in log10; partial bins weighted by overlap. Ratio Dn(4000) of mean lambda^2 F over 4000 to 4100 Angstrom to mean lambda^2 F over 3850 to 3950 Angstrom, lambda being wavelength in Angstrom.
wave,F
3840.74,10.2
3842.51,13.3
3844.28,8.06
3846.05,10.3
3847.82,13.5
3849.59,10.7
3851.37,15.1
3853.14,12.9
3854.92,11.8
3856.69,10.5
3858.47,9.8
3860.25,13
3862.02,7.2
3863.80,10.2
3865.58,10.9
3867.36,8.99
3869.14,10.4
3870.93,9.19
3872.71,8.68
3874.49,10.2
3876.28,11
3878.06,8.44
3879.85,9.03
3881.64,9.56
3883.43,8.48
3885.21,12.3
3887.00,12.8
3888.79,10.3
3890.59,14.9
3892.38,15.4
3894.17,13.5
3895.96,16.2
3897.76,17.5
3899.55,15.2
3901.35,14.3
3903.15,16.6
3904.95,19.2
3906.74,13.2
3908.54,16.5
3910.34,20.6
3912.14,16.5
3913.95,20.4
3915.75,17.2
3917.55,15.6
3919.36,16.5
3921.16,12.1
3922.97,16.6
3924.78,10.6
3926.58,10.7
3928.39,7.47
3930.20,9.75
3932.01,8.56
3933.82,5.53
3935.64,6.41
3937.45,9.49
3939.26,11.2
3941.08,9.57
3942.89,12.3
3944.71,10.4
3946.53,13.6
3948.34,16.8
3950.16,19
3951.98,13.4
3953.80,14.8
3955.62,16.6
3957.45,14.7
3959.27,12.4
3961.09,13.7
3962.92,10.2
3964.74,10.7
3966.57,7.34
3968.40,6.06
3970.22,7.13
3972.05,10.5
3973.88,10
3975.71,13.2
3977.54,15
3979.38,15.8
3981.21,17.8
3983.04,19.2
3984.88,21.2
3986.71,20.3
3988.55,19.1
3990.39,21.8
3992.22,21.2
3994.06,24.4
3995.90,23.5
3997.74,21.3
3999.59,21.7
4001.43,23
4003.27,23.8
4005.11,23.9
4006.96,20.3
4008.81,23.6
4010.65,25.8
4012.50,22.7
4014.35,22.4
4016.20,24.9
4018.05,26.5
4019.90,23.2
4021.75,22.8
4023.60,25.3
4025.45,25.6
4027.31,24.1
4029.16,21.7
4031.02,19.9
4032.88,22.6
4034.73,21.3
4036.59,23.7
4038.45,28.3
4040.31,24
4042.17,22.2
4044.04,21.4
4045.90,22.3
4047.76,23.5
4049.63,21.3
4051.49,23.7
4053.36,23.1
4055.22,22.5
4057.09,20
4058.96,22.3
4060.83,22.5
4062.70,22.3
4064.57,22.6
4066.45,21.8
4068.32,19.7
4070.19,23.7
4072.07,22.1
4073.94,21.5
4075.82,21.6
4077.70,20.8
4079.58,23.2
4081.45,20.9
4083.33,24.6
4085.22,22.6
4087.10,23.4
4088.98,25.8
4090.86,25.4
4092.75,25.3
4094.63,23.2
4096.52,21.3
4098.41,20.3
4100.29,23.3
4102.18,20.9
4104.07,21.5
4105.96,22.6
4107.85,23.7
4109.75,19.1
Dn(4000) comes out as 2.0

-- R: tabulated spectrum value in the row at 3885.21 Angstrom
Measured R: 12.3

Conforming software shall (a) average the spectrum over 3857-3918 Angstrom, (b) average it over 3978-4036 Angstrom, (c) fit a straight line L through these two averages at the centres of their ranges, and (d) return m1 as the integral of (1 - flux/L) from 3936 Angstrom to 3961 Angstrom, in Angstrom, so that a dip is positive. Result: 6.3 Angstrom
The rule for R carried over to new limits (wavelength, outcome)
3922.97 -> 16.6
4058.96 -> 22.3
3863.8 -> 10.2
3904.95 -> 19.2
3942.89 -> 12.3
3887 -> 12.8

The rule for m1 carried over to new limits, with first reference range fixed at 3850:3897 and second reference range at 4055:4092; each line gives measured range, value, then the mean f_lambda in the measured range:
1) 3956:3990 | 6.34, 13.8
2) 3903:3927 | -4.40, 16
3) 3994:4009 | -3.50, 22.7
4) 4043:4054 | -0.76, 22.5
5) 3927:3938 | 4.98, 7.94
